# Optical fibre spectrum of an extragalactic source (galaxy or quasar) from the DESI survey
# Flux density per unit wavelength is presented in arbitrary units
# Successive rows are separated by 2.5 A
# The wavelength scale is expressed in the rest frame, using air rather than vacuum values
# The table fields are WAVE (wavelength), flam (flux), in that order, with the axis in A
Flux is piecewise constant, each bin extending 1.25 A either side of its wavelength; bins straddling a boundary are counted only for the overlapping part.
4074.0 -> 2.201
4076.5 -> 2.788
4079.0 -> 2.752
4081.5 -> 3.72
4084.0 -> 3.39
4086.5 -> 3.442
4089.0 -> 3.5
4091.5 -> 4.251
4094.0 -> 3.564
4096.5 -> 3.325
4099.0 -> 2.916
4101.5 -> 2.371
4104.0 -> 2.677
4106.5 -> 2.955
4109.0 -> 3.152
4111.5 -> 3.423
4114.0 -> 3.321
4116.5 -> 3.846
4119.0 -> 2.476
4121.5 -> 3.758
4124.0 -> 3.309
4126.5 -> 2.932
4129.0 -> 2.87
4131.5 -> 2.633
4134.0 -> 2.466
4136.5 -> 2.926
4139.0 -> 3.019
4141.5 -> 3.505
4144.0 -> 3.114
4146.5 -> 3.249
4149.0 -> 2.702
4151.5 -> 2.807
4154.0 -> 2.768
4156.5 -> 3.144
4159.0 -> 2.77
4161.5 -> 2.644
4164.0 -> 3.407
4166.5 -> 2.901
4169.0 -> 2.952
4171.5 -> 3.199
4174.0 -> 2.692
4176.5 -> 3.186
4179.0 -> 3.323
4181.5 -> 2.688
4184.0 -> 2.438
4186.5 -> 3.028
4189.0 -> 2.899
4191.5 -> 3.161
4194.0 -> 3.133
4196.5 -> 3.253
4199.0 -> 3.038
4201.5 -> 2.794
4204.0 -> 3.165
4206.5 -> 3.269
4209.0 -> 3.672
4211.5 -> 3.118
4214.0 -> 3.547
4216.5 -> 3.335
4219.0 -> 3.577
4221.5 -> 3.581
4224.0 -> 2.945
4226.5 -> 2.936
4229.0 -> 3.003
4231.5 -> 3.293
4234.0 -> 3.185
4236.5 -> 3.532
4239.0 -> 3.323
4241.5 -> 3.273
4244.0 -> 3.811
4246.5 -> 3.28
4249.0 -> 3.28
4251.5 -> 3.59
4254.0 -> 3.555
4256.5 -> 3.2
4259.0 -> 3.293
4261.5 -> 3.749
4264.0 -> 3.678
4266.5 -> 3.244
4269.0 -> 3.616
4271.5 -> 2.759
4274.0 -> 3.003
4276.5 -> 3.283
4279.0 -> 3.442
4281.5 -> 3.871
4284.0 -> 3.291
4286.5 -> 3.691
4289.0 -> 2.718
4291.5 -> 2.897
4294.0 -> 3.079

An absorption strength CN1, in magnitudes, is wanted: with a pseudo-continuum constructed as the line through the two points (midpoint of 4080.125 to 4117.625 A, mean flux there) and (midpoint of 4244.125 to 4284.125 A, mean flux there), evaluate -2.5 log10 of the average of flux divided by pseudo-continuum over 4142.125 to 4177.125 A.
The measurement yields 0.13 mag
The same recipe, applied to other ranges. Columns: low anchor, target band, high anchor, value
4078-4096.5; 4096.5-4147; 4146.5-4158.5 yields 0.04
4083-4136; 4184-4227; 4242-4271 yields 0.06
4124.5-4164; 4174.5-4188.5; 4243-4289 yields 0.06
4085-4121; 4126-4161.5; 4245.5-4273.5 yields 0.13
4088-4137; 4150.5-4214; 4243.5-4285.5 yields 0.08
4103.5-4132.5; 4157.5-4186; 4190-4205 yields 0.06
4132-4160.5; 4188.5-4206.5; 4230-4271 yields 0.03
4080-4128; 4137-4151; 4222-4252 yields 0.06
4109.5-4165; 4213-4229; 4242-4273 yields 0.00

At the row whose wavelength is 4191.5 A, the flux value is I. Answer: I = 3.161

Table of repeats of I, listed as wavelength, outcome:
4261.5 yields 3.749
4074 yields 2.201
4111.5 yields 3.423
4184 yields 2.438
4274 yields 3.003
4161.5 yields 2.644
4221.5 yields 3.581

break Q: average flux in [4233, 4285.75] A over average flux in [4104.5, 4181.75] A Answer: 1.1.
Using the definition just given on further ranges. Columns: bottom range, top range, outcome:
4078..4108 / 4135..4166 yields 0.92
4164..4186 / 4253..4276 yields 1.13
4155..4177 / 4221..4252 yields 1.11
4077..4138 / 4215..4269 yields 1.07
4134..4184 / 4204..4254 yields 1.13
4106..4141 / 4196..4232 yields 1.05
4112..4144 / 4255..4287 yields 1.09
